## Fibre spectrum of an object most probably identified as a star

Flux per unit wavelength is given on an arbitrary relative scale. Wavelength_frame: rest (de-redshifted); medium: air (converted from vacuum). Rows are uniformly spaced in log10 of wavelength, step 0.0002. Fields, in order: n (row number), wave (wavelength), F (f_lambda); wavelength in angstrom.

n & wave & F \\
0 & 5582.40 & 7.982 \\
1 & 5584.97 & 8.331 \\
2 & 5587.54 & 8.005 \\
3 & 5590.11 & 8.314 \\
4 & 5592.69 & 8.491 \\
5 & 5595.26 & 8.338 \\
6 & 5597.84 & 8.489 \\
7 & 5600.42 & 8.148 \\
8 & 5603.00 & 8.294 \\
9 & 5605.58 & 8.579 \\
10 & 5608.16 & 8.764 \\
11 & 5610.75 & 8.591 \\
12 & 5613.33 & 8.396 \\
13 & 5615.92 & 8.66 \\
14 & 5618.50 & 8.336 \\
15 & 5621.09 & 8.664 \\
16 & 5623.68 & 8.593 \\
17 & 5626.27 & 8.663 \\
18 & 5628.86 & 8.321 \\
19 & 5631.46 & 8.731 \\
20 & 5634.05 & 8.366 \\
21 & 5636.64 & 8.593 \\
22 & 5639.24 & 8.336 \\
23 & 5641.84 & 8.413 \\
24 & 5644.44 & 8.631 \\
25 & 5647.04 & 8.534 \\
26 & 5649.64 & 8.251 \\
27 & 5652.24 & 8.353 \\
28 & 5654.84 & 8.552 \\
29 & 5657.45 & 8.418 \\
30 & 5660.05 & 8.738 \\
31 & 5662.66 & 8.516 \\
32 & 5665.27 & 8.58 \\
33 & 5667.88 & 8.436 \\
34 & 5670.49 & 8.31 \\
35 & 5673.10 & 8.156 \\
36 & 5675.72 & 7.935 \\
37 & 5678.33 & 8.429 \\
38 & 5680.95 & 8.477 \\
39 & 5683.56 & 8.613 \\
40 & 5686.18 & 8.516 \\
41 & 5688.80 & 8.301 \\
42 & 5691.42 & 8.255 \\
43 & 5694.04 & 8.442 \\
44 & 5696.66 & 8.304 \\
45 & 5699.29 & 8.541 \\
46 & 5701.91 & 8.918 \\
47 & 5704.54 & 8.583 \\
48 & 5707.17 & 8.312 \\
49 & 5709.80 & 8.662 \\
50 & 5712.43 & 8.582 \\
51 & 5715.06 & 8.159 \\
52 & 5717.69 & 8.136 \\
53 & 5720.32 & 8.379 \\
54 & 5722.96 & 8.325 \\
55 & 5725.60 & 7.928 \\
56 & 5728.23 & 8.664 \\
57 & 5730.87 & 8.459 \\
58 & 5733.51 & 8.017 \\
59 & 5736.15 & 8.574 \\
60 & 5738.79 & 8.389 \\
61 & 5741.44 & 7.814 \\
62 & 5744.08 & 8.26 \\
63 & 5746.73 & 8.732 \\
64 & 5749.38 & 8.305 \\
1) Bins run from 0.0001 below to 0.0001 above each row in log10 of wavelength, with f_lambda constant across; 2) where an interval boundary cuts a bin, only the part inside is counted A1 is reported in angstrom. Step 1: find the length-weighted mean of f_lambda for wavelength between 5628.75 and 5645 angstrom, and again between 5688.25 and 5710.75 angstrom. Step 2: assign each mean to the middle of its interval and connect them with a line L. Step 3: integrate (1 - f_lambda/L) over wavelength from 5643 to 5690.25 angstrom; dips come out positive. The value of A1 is 0.3 angstrom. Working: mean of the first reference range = 8.49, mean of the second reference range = 8.48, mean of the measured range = 8.43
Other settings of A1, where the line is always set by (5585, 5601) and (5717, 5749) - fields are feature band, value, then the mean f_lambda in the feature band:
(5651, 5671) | -0.4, 8.5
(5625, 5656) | -0.6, 8.48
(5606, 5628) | -0.7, 8.58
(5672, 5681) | 0.1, 8.21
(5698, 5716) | -0.5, 8.54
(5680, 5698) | -0.2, 8.42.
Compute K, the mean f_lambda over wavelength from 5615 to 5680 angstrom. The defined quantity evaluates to 8.46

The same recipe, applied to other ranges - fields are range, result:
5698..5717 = 8.52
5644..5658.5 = 8.45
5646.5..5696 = 8.41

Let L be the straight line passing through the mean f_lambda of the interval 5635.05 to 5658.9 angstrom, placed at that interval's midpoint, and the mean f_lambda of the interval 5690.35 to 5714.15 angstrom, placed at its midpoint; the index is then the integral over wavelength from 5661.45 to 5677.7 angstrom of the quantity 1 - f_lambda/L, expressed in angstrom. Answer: 0.29 angstrom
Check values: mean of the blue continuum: 8.46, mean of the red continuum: 8.51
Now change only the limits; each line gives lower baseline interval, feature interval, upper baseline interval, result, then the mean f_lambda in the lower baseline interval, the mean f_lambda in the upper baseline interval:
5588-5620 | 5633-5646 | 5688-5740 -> -0.1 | 8.44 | 8.4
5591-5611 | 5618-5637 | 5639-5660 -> -0.2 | 8.45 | 8.46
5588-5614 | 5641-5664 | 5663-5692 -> -0.3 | 8.43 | 8.37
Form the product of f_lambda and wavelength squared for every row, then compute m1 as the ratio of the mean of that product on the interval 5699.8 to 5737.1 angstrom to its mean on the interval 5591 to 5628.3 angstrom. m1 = 1.0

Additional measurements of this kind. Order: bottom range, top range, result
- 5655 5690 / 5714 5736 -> 1.00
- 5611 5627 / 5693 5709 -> 1.03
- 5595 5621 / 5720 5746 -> 1.02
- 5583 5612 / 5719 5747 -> 1.04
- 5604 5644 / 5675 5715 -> 1.02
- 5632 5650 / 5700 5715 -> 1.04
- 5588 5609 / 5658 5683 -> 1.03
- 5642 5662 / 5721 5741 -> 1.01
